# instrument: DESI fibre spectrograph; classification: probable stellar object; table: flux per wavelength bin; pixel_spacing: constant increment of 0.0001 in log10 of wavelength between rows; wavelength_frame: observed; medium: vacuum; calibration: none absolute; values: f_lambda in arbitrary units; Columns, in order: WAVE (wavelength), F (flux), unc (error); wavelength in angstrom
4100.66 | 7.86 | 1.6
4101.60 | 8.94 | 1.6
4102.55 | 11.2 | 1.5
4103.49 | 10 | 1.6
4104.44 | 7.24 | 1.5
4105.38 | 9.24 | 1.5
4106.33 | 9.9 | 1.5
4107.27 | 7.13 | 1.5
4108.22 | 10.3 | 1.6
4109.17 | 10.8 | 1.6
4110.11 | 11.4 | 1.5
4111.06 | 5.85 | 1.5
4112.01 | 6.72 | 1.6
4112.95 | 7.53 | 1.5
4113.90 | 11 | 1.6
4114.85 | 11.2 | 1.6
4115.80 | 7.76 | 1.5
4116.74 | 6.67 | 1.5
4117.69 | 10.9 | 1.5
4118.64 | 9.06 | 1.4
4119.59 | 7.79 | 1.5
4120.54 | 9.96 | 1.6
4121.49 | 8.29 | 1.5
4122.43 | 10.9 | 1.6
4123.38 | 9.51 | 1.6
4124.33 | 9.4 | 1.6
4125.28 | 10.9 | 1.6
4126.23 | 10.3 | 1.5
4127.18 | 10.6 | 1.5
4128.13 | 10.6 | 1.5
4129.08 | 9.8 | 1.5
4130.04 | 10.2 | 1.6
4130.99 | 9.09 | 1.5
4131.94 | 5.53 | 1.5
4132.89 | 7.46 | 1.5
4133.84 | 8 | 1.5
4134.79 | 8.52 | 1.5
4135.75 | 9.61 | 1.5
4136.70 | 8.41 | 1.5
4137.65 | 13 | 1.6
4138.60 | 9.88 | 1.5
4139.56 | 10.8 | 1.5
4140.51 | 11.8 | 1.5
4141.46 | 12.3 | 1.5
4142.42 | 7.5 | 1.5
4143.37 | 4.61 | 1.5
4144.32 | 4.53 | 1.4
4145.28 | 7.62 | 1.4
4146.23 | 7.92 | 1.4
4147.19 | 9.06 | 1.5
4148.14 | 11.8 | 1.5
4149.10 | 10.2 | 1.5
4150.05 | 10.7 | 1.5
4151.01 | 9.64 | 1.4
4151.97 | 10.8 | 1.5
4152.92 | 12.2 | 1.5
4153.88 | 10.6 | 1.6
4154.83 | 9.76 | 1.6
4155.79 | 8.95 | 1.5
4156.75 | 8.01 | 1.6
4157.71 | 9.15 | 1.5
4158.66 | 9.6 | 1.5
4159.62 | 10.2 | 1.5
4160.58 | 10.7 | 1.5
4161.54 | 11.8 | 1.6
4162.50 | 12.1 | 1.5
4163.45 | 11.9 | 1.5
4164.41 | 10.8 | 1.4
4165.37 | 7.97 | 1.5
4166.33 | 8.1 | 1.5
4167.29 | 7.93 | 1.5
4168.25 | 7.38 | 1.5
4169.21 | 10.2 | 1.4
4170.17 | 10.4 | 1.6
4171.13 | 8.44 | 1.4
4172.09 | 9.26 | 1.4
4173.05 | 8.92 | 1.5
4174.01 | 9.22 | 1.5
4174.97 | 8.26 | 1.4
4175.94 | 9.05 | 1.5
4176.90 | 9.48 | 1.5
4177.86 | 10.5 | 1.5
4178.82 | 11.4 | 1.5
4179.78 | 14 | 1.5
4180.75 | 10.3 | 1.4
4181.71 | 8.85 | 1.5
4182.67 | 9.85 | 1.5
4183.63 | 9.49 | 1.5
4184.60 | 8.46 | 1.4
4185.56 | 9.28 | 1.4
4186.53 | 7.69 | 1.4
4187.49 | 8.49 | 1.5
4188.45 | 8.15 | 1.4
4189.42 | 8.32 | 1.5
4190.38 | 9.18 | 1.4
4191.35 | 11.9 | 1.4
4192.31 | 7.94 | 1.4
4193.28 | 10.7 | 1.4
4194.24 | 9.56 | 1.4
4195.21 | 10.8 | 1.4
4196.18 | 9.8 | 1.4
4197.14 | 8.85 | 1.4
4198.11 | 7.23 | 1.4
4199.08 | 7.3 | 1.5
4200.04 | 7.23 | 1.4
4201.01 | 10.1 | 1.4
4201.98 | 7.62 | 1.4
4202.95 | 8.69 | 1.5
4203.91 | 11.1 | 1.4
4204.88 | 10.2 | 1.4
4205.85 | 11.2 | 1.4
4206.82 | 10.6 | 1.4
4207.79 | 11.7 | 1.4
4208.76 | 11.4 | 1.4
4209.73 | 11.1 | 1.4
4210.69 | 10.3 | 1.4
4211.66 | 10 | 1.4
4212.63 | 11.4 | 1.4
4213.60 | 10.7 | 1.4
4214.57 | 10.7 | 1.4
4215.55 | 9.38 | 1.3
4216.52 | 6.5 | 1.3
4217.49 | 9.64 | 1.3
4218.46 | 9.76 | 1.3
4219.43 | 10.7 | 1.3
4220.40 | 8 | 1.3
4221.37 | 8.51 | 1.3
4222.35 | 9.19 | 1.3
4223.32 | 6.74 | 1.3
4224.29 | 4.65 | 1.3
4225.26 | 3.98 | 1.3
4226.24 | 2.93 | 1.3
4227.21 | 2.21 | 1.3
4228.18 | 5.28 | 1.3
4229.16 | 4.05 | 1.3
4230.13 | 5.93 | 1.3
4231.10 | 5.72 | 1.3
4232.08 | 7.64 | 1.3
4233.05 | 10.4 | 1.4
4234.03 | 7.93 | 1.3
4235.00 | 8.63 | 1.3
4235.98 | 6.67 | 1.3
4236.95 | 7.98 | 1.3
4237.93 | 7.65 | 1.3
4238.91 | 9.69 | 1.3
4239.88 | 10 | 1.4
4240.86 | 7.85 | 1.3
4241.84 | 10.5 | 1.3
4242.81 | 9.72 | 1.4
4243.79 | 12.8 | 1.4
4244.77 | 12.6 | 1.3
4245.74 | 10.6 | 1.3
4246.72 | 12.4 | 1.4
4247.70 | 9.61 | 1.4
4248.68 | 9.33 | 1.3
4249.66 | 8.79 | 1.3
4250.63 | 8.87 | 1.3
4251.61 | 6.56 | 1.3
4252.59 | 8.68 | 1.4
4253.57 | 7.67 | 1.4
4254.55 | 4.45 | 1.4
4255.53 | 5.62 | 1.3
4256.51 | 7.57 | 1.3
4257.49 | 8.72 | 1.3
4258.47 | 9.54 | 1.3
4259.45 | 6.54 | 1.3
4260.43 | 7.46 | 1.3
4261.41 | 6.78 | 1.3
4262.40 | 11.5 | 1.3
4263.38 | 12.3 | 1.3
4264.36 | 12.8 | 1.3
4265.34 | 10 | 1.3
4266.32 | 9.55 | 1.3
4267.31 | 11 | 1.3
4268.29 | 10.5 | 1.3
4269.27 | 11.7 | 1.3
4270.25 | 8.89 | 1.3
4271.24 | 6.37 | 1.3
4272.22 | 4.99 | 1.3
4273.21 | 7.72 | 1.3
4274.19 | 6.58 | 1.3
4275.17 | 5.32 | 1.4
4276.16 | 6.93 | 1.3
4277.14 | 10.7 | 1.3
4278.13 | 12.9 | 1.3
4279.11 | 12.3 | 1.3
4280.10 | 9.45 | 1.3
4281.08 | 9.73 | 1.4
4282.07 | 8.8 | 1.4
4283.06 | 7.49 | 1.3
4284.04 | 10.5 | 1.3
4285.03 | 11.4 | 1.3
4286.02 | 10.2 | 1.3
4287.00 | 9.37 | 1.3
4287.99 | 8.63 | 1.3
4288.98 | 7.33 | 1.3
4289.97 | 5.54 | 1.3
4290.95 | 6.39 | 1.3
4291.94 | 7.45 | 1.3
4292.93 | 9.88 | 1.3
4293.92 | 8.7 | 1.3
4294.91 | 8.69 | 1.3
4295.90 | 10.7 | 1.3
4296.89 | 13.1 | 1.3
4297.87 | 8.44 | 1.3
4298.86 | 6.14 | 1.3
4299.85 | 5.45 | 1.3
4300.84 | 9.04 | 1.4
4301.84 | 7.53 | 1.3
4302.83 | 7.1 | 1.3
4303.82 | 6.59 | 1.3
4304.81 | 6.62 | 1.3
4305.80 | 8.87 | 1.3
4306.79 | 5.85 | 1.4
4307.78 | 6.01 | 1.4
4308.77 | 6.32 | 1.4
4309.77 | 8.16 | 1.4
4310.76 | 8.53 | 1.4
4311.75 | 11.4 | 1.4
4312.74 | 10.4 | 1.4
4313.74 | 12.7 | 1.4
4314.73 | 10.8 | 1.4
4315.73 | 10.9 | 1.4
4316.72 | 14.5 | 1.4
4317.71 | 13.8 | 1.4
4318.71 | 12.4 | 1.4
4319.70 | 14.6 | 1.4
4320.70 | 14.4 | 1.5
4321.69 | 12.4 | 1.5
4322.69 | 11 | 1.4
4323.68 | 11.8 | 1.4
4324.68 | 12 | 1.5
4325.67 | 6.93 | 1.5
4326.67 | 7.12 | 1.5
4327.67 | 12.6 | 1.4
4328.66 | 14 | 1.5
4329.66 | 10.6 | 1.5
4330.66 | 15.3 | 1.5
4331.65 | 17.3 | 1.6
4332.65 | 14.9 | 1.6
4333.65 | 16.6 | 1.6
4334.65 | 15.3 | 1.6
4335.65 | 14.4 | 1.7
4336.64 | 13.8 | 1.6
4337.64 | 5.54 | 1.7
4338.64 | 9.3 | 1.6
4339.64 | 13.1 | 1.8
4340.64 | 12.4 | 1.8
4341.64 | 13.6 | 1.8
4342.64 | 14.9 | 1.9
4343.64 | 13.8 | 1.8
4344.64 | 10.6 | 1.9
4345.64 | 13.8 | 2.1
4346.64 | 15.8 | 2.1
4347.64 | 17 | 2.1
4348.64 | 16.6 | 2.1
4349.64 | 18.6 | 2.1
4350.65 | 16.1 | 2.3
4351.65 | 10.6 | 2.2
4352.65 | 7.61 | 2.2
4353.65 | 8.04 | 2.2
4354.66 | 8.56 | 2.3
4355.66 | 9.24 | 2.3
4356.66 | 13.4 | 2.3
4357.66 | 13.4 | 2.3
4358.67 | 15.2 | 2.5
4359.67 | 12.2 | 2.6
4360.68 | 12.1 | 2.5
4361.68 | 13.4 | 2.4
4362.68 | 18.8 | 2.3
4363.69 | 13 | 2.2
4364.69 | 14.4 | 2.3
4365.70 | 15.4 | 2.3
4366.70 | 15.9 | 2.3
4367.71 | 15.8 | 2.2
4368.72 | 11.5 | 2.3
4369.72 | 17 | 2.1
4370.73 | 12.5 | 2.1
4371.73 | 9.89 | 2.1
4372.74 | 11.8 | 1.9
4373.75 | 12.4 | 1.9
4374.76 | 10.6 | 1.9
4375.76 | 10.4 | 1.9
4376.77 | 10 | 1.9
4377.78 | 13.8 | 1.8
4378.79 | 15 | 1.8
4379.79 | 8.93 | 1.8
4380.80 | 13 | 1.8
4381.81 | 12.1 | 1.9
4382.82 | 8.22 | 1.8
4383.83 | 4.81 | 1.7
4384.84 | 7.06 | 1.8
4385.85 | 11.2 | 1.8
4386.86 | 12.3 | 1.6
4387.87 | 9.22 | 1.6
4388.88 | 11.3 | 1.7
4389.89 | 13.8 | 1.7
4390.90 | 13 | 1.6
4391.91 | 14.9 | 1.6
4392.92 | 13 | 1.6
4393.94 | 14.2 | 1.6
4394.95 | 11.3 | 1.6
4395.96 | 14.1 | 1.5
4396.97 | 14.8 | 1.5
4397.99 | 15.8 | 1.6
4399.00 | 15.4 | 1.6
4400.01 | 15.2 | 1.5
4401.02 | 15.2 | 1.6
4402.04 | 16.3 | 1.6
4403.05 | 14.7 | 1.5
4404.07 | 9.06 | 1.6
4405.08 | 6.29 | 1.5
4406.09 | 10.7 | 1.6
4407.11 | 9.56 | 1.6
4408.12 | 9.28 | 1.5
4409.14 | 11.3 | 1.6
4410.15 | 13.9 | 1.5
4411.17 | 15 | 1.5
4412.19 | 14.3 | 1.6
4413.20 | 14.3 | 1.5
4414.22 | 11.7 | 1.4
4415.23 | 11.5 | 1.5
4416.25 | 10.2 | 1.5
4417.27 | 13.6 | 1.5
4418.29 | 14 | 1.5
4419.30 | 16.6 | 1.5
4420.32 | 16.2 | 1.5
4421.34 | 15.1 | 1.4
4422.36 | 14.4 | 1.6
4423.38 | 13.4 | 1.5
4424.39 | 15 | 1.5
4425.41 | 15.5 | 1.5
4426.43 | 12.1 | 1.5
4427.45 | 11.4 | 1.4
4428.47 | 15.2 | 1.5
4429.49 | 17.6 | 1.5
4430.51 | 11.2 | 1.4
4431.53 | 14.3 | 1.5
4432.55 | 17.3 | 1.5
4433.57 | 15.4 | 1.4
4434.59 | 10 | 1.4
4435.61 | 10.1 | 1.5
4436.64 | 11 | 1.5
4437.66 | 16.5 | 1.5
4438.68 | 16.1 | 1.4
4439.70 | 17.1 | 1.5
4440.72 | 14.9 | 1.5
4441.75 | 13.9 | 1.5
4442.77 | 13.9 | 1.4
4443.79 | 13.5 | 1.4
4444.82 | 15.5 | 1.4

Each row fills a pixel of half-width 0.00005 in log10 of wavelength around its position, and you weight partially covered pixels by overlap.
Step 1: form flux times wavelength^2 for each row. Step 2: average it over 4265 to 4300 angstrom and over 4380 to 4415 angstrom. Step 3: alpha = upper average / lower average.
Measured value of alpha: 1.45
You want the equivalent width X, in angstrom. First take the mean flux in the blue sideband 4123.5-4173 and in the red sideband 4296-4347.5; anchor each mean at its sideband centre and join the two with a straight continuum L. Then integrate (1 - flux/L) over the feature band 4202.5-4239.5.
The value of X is 6.6 angstrom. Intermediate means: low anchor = 9.52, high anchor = 11.2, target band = 8.39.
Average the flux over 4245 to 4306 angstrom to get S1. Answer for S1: 8.73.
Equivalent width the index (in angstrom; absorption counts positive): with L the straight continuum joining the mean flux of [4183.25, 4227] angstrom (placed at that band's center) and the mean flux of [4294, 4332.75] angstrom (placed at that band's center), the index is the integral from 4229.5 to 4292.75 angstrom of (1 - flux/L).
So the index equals 5.60 angstrom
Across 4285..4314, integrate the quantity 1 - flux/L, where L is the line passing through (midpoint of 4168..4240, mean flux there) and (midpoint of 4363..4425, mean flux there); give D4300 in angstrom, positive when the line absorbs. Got 6.6 angstrom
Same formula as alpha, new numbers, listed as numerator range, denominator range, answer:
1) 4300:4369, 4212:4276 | 1.50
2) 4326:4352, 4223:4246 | 1.88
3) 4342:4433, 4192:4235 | 1.65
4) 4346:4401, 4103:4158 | 1.54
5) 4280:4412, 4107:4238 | 1.38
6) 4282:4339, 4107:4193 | 1.17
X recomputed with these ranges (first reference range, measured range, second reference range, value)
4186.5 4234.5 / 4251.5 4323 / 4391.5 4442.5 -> 9.2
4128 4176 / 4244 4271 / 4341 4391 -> 4.2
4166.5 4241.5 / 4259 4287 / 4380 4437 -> 2.3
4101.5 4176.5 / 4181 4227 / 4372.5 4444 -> 5.4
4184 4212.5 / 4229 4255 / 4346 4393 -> 4.0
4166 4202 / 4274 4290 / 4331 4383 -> 3.1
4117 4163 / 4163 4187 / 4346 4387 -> 1.3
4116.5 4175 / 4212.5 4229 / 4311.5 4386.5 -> 4.8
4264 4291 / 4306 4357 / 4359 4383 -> -3.3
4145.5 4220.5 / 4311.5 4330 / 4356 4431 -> 0.0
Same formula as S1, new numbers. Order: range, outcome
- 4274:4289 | 9.34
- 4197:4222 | 9.62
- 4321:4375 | 13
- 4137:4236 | 9.12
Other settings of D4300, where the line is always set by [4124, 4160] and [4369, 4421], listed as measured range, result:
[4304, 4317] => 2.6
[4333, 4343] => -1.0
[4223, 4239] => 6.4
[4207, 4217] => -0.1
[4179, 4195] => 0.6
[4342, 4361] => -1.9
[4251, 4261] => 3.2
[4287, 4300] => 3.4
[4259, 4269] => 0.9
